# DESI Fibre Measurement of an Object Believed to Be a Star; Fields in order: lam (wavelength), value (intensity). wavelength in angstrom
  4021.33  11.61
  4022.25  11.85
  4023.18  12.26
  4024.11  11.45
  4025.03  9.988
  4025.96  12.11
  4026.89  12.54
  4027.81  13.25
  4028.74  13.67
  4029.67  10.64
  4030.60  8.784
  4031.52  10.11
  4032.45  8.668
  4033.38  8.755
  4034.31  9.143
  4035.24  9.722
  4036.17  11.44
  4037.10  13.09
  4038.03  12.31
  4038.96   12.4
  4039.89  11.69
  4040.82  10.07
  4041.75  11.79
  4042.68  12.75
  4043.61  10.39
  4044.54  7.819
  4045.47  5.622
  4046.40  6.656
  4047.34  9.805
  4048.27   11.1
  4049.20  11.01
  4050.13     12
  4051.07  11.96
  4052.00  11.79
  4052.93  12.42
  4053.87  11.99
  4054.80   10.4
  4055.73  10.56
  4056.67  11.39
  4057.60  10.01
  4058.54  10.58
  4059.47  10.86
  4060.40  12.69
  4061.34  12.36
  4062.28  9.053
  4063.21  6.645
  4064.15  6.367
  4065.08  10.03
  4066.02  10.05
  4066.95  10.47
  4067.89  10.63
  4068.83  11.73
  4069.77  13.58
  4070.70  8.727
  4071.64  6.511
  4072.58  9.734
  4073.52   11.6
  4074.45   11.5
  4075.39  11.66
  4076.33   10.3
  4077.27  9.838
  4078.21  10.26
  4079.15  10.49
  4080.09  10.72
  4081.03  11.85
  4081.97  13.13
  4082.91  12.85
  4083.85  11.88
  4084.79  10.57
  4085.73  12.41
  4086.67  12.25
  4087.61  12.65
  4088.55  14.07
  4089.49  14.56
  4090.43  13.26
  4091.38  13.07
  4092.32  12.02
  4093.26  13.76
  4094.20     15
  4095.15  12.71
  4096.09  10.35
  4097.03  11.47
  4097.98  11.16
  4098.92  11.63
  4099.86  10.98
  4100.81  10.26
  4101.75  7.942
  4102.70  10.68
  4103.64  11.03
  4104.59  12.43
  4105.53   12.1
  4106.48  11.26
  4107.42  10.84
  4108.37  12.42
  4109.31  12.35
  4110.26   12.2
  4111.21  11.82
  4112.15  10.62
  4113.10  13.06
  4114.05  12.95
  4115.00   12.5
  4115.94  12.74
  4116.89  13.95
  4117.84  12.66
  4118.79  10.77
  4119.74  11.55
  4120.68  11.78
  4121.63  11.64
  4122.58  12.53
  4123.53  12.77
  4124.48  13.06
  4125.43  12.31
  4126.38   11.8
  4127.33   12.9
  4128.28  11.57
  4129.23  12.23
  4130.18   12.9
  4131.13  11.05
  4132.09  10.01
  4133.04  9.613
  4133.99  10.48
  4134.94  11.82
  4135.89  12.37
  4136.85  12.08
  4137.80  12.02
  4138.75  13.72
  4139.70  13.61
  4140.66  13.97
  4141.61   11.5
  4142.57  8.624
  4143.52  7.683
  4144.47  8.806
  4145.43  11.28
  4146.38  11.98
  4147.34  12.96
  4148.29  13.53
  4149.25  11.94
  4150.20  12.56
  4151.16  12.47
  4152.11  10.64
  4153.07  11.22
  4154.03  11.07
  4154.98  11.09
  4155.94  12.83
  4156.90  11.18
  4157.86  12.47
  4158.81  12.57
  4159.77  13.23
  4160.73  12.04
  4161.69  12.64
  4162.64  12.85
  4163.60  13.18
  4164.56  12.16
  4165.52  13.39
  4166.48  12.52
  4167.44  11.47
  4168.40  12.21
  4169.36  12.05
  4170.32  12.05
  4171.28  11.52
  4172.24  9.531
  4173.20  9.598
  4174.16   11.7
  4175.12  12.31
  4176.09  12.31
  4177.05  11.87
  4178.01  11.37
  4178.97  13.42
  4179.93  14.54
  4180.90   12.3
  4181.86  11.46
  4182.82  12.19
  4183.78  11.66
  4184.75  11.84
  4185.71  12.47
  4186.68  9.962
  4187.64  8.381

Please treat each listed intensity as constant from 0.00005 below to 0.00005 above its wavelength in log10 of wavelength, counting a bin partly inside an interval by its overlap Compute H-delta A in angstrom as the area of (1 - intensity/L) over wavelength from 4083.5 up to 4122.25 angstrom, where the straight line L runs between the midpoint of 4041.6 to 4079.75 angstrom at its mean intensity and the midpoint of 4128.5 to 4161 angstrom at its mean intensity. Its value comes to -3.6 angstrom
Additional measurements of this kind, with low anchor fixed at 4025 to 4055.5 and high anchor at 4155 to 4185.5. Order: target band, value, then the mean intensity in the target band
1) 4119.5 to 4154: 0.1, 11.7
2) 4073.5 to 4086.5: -0.2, 11.4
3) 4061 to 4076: 1.4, 10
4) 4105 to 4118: -0.8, 12.2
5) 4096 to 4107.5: 0.5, 11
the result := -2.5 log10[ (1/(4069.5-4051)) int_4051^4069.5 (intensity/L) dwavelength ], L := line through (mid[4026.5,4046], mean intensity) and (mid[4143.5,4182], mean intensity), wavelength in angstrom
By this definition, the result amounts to 0.03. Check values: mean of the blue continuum 10.7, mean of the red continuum 12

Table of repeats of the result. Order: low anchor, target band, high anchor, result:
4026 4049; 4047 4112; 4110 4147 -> -0.01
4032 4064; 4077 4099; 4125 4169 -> -0.11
